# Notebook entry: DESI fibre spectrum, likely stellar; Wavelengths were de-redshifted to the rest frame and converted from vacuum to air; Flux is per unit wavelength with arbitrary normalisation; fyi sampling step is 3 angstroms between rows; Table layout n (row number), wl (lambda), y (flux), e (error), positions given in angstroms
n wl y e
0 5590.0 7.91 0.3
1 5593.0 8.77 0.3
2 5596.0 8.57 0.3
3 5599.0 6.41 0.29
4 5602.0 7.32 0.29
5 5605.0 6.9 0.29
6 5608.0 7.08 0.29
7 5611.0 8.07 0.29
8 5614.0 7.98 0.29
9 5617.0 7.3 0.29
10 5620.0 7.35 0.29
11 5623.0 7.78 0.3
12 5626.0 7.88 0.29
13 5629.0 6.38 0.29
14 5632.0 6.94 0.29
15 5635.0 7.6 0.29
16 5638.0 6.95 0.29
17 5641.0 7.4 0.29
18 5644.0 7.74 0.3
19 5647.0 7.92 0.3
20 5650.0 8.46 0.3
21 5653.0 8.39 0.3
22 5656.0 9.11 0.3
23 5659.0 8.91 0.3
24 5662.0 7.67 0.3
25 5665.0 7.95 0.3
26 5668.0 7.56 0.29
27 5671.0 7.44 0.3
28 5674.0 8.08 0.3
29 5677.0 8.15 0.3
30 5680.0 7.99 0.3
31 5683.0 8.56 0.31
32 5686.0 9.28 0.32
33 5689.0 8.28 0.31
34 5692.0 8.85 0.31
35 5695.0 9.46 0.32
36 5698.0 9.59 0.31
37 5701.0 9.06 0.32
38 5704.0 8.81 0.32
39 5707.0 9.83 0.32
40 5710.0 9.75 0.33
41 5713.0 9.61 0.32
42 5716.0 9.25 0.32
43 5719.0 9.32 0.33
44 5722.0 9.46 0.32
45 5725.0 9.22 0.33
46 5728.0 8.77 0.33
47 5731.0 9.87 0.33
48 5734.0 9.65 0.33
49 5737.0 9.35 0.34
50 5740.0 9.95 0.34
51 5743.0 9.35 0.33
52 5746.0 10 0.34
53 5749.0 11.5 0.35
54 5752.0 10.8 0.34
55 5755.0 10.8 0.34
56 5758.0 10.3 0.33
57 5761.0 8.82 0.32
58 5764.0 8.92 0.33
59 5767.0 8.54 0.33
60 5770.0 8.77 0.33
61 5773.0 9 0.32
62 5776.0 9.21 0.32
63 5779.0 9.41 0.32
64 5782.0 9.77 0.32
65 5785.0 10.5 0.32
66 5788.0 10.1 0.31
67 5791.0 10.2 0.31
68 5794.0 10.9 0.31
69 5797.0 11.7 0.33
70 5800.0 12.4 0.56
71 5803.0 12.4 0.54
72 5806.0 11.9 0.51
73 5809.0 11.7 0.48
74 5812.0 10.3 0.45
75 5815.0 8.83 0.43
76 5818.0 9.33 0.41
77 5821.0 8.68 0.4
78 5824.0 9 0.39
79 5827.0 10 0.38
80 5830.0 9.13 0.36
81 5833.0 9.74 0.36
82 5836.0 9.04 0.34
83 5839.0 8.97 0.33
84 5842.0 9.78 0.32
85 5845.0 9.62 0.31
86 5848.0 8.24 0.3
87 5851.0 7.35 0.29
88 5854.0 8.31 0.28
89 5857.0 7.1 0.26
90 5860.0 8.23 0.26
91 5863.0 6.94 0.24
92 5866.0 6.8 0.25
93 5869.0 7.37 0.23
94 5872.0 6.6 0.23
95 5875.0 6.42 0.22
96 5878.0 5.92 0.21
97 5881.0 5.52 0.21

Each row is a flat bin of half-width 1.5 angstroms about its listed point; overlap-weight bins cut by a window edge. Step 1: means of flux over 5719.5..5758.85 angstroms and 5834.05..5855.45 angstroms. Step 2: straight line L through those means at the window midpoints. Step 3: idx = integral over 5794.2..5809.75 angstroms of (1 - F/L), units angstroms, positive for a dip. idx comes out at -4.6 angstroms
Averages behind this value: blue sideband 9.9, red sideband 8.78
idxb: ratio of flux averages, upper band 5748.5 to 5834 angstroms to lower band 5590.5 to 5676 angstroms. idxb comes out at 1.3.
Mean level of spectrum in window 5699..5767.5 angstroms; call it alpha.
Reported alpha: 9.62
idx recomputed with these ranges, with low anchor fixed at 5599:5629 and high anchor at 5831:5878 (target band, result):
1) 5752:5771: -4.2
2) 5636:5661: -2.0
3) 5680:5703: -4.1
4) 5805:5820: -4.6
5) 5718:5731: -2.7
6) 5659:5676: -0.7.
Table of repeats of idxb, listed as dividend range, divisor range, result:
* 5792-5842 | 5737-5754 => 1.00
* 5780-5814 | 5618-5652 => 1.47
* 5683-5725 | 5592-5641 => 1.24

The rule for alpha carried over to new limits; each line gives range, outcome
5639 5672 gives 8.04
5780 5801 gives 10.7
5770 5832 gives 10.2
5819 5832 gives 9.23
